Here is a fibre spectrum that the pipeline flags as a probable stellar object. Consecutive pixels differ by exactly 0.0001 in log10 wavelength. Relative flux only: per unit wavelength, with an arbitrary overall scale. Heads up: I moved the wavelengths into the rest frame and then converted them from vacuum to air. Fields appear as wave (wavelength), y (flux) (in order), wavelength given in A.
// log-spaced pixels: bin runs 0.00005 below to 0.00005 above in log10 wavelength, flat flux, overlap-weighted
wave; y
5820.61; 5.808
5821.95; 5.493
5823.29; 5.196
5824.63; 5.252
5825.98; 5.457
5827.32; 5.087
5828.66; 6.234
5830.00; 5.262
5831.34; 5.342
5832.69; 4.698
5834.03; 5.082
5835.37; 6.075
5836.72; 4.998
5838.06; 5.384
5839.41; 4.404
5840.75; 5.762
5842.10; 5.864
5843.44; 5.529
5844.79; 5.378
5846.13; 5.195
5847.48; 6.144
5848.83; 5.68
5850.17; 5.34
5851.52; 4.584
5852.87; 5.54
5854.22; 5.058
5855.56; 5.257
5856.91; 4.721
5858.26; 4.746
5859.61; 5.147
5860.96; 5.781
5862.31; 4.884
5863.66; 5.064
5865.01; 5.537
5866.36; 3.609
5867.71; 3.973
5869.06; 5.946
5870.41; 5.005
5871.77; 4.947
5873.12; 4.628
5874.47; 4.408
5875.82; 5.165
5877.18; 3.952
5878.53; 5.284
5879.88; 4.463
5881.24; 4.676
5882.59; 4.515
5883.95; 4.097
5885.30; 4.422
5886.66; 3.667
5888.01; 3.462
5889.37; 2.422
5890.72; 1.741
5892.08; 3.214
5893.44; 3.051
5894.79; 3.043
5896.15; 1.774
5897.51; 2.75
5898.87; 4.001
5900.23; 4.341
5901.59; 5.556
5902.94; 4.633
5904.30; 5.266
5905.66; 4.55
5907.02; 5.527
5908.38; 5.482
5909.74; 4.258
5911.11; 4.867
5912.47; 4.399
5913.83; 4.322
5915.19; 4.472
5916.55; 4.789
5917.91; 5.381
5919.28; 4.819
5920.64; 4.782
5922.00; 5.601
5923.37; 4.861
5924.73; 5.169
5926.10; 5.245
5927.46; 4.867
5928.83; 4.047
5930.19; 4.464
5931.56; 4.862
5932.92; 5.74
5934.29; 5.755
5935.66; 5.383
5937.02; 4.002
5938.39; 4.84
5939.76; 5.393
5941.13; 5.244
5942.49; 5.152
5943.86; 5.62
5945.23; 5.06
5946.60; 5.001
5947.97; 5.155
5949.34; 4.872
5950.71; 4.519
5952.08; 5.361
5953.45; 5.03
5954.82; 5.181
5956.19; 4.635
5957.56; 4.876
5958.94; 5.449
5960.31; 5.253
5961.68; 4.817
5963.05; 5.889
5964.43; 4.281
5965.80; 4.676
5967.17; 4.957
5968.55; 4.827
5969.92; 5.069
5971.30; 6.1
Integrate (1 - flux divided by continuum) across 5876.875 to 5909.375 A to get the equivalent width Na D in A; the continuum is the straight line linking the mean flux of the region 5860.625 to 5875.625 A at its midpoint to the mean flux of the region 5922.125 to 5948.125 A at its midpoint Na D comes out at 6.2 A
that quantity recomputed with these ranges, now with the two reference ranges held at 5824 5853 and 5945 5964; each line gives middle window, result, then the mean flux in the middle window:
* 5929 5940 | 0.3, 4.99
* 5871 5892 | 4.6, 4.1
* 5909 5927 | 1.1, 4.85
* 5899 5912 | 0.8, 4.89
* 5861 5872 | 0.8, 4.92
